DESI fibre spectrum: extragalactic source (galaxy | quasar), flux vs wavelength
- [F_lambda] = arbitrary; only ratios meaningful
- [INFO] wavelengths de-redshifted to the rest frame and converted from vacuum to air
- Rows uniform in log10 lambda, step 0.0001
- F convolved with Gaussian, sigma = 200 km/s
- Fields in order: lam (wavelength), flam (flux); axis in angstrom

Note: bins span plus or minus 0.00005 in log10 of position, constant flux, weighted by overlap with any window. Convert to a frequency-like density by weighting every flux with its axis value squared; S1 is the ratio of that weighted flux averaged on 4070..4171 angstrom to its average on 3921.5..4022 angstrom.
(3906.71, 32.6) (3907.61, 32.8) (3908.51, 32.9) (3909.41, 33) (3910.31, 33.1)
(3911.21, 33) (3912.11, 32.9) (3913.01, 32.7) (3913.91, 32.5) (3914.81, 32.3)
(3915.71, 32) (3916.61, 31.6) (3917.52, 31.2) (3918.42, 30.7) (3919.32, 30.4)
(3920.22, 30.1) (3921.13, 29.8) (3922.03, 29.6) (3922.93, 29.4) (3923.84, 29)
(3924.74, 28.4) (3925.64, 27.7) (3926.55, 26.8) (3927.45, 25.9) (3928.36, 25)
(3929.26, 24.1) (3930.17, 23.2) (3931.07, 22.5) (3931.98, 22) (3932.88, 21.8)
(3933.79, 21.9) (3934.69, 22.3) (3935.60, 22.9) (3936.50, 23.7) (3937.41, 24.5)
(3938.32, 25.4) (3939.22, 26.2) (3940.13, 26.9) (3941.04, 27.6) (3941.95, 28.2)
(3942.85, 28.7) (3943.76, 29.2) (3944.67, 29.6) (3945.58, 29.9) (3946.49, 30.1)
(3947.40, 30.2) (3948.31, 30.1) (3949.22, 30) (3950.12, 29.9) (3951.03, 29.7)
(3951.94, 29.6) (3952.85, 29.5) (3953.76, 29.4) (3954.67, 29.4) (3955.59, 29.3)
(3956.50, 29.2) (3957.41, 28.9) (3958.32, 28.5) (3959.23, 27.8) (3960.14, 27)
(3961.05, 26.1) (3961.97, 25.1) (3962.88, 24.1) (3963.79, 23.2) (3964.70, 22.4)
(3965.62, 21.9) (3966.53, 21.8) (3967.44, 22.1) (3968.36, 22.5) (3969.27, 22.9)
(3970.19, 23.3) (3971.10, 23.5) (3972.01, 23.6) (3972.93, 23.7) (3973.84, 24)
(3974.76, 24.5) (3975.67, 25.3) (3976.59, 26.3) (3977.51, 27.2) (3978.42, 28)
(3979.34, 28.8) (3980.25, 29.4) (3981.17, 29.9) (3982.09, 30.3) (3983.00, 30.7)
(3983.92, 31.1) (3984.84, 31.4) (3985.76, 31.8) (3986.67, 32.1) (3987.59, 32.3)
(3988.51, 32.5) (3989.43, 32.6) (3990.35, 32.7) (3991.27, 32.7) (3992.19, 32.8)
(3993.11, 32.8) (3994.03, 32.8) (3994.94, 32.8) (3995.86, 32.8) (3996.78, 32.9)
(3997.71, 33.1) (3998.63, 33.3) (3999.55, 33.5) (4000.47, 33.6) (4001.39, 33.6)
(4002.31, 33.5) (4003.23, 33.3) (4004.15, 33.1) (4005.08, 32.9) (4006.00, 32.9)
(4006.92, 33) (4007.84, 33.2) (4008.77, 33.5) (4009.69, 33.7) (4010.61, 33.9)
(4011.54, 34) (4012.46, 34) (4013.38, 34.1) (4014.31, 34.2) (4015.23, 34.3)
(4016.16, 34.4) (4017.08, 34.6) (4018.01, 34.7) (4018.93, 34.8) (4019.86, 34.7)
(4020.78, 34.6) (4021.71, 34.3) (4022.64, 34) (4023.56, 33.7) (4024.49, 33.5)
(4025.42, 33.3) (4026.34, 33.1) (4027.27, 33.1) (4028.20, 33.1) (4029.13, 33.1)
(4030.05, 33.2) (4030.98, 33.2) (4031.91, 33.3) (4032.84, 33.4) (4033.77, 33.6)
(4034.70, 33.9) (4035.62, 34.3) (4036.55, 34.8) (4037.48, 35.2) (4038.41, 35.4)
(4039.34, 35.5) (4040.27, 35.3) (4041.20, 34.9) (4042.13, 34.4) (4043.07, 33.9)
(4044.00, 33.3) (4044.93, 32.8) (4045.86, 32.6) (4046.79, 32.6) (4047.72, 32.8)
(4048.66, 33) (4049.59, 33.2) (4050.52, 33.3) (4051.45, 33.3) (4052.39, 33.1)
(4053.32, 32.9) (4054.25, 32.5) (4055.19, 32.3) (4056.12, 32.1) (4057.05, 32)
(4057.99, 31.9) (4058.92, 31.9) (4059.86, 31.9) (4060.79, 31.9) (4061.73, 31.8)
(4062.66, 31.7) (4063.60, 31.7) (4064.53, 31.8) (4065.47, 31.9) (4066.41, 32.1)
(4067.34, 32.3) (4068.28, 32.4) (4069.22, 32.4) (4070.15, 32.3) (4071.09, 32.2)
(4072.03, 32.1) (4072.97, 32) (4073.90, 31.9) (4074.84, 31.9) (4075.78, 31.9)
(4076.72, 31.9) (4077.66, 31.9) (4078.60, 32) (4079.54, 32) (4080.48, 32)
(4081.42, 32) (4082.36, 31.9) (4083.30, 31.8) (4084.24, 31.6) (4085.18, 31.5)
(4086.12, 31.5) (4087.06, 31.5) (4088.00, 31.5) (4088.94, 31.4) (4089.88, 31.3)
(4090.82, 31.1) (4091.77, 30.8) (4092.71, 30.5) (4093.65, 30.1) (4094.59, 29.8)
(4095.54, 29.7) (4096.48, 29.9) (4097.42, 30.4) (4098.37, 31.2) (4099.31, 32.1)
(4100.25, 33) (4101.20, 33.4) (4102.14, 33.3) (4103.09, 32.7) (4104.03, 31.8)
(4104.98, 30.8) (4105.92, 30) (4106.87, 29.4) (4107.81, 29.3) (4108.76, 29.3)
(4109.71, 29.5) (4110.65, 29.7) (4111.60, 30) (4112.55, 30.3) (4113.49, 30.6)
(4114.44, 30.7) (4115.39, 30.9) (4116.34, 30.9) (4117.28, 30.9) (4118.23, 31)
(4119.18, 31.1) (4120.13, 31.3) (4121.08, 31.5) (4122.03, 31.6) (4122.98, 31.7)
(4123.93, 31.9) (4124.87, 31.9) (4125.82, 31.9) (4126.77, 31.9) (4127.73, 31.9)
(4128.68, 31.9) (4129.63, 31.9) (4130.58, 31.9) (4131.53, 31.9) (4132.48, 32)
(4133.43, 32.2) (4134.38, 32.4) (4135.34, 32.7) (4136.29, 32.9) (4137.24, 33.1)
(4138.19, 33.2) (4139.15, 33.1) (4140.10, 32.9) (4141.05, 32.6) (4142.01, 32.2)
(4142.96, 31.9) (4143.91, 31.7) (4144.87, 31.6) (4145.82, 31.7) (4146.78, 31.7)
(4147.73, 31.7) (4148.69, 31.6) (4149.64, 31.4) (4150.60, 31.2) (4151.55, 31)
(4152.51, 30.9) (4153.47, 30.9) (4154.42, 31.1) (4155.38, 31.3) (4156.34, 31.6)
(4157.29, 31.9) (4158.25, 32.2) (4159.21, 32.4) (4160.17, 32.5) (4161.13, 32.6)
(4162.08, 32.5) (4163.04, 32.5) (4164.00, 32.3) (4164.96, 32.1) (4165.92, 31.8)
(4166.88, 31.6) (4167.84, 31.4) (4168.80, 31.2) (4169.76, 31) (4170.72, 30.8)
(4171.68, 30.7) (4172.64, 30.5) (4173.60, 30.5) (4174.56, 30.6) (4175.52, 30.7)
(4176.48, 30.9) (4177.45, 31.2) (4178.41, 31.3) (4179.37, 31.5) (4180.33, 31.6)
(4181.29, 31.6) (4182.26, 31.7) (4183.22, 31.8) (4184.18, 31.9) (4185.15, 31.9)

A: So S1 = 1.2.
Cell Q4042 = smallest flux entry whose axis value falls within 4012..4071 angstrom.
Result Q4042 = 31.7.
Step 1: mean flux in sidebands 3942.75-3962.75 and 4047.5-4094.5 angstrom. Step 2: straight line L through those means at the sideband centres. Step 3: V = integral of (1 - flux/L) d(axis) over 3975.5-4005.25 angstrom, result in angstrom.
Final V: -1.7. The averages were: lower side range 28.9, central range 31.6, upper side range 32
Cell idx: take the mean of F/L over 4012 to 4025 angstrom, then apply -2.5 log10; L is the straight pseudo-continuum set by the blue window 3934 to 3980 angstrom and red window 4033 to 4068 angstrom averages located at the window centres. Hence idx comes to -0.12 mag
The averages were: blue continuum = 26.5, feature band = 34.3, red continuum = 33.1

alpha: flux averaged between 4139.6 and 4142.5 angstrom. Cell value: 32.6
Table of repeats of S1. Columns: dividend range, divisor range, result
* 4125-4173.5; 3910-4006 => 1.22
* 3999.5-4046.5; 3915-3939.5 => 1.33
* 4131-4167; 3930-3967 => 1.33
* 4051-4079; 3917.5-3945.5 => 1.29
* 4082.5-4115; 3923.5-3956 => 1.24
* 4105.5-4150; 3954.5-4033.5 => 1.10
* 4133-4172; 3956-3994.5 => 1.26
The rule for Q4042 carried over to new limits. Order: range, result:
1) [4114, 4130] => 30.7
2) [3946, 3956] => 29.3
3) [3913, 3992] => 21.8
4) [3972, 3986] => 23.6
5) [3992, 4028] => 32.8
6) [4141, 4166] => 30.9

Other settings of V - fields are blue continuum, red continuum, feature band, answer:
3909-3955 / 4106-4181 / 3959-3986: 2.81 angstrom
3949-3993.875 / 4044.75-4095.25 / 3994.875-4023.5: -4.19 angstrom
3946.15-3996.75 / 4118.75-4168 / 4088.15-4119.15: 0.27 angstrom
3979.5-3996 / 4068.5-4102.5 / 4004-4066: -3.32 angstrom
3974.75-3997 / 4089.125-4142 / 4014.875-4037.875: -2.20 angstrom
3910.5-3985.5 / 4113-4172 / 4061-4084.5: -1.39 angstrom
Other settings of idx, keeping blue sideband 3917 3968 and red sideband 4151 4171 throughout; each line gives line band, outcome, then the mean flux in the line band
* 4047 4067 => -0.10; 32.3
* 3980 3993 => -0.14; 31.6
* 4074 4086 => -0.07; 31.8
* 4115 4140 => -0.03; 31.9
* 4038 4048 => -0.17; 34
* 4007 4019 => -0.19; 34.1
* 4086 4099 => -0.02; 30.8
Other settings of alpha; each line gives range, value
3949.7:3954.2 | 29.6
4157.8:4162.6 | 32.4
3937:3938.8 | 25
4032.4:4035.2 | 33.7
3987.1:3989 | 32.3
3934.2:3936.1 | 22.7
